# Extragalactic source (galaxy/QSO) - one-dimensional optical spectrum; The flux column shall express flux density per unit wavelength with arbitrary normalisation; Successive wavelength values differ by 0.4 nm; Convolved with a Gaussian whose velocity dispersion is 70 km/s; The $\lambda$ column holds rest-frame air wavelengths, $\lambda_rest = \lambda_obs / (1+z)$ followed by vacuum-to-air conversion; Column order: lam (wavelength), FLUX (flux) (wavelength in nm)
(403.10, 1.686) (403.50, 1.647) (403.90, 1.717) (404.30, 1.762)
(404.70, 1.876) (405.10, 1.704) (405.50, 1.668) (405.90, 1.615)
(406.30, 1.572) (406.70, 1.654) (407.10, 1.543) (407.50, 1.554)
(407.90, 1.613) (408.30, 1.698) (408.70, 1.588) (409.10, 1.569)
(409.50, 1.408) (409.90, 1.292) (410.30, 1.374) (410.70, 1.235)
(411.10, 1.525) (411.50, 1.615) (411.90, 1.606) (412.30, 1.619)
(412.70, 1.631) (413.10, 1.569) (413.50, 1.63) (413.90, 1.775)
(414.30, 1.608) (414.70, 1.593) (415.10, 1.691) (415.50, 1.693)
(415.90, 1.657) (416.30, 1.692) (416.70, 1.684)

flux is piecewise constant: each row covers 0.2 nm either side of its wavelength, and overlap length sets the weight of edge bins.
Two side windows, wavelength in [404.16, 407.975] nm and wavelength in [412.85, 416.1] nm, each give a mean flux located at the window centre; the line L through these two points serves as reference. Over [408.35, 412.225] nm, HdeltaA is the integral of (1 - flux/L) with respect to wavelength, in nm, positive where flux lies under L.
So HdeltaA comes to 0.40 nm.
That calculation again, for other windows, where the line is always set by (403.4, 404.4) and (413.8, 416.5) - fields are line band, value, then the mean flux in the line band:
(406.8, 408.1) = 0.092 nm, 1.58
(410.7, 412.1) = 0.125 nm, 1.53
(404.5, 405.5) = -0.035 nm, 1.77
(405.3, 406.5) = 0.059 nm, 1.62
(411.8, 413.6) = 0.072 nm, 1.61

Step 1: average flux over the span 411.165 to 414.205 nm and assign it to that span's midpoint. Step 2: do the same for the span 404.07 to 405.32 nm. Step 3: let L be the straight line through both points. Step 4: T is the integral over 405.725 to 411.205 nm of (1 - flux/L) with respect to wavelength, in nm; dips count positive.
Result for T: 0.62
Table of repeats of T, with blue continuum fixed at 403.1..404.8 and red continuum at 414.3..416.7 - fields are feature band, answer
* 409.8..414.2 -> 0.37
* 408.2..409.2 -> 0.05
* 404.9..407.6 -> 0.16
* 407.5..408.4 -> 0.04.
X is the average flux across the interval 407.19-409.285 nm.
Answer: 1.6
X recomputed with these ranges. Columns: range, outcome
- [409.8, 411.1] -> 1.34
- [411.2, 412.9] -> 1.61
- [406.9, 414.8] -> 1.55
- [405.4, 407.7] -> 1.6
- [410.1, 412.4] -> 1.49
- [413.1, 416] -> 1.66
